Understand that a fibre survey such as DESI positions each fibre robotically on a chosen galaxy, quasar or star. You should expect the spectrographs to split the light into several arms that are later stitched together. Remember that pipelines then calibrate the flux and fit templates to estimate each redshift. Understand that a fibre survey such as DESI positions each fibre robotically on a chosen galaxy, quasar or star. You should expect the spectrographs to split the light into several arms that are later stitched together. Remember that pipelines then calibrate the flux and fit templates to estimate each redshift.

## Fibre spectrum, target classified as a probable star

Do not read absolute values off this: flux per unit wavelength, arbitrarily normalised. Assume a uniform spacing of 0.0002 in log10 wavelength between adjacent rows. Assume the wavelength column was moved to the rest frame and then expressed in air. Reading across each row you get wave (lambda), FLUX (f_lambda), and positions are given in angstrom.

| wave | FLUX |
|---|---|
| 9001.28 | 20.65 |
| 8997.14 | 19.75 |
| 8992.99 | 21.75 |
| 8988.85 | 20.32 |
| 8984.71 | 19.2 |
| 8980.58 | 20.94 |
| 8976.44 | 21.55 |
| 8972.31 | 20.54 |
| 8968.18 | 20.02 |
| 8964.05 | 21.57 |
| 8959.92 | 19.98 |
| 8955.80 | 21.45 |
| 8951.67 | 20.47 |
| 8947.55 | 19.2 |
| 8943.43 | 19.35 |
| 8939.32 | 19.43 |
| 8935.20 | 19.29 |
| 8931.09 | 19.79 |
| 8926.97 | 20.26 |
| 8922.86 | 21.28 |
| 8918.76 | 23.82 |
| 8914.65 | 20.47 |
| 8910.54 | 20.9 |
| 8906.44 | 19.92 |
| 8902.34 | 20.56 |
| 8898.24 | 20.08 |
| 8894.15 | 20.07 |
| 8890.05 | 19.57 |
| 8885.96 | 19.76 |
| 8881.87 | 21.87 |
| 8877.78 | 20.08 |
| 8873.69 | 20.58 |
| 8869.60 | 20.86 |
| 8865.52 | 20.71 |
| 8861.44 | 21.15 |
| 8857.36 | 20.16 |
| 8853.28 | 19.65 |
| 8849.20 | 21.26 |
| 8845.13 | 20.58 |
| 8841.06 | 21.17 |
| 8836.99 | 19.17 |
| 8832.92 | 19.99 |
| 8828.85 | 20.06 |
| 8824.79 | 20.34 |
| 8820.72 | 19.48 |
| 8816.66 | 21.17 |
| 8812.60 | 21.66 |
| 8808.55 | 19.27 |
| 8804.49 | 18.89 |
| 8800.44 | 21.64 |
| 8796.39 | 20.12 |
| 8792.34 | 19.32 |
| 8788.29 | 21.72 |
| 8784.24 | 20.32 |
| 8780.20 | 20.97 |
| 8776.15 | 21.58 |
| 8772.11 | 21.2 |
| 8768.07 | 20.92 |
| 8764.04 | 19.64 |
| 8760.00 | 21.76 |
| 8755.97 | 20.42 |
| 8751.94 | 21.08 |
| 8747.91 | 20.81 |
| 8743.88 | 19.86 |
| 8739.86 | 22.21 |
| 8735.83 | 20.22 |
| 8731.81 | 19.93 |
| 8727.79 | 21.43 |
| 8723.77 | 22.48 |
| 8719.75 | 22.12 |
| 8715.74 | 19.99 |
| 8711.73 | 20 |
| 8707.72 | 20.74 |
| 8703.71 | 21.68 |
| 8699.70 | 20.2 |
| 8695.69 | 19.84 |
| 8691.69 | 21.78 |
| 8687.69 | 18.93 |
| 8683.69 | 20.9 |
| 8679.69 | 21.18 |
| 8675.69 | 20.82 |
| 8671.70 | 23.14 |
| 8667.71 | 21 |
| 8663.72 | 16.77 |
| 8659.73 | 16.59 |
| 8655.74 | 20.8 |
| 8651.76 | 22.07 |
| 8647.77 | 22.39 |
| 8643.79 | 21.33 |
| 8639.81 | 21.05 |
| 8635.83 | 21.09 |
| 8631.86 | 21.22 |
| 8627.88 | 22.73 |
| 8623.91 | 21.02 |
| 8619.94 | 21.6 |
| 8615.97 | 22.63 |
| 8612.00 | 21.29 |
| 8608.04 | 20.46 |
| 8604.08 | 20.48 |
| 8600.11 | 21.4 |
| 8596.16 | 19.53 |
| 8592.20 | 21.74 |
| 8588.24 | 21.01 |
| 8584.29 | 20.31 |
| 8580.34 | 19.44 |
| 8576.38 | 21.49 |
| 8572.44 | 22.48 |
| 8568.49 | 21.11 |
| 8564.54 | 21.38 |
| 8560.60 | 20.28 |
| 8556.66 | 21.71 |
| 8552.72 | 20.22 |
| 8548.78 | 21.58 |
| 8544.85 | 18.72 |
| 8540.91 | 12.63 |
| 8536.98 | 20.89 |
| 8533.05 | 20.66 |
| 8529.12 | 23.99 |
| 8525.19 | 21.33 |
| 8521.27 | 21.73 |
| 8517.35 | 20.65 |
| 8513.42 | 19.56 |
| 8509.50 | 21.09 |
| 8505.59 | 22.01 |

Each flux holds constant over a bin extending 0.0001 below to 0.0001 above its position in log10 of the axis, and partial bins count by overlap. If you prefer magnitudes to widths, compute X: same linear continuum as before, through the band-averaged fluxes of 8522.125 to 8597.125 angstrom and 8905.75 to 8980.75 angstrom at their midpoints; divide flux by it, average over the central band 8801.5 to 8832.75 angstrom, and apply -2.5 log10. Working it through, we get 0.021 mag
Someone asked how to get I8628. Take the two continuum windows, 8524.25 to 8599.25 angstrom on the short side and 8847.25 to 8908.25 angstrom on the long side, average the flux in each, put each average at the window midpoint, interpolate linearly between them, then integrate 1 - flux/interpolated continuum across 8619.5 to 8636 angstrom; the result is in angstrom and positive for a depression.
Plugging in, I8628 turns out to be -0.8 angstrom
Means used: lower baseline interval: 20.6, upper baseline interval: 20.4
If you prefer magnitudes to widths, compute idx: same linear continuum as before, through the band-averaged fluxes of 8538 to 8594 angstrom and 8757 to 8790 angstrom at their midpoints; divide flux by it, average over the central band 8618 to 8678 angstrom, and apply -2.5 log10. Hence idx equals -0.02 mag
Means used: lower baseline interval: 20.3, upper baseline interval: 21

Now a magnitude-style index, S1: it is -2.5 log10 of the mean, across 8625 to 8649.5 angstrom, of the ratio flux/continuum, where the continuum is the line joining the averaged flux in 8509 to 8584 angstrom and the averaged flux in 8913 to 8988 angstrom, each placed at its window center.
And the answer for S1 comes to -0.05 mag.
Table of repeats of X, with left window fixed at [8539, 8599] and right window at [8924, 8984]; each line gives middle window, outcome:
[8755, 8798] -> -0.025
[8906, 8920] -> -0.053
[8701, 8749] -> -0.036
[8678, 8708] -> -0.020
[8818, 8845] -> 0.009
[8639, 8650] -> -0.071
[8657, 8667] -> 0.157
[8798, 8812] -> 0.008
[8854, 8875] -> -0.019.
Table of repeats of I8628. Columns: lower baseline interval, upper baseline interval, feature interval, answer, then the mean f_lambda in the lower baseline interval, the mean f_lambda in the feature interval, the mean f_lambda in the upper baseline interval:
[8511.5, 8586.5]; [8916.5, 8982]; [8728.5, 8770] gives -0.33 angstrom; 20.5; 20.7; 20.6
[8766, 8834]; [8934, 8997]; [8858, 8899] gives -0.09 angstrom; 20.5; 20.5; 20.3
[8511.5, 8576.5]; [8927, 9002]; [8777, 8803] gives -0.35 angstrom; 20.6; 20.7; 20.3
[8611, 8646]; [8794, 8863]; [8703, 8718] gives 0.37 angstrom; 21.6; 20.5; 20.3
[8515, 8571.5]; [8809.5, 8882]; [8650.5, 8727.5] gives -0.29 angstrom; 20.5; 20.6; 20.5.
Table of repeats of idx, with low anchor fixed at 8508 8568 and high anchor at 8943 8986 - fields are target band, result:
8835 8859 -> 0.01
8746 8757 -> -0.02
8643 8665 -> 0.02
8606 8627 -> -0.05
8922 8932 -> 0.00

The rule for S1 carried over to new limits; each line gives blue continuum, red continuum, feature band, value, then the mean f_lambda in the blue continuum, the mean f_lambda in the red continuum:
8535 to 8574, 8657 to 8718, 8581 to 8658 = -0.056 mag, 20.1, 20.3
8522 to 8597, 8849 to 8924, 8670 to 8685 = -0.046 mag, 20.6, 20.6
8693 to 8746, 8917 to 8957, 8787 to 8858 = 0.017 mag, 20.8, 20.4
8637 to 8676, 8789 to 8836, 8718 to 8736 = -0.047 mag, 20.6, 20.2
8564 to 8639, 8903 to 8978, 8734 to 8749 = 0.006 mag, 21.2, 20.5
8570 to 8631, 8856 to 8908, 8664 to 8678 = -0.003 mag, 21.2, 20.4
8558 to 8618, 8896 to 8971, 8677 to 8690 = 0.024 mag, 21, 20.4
